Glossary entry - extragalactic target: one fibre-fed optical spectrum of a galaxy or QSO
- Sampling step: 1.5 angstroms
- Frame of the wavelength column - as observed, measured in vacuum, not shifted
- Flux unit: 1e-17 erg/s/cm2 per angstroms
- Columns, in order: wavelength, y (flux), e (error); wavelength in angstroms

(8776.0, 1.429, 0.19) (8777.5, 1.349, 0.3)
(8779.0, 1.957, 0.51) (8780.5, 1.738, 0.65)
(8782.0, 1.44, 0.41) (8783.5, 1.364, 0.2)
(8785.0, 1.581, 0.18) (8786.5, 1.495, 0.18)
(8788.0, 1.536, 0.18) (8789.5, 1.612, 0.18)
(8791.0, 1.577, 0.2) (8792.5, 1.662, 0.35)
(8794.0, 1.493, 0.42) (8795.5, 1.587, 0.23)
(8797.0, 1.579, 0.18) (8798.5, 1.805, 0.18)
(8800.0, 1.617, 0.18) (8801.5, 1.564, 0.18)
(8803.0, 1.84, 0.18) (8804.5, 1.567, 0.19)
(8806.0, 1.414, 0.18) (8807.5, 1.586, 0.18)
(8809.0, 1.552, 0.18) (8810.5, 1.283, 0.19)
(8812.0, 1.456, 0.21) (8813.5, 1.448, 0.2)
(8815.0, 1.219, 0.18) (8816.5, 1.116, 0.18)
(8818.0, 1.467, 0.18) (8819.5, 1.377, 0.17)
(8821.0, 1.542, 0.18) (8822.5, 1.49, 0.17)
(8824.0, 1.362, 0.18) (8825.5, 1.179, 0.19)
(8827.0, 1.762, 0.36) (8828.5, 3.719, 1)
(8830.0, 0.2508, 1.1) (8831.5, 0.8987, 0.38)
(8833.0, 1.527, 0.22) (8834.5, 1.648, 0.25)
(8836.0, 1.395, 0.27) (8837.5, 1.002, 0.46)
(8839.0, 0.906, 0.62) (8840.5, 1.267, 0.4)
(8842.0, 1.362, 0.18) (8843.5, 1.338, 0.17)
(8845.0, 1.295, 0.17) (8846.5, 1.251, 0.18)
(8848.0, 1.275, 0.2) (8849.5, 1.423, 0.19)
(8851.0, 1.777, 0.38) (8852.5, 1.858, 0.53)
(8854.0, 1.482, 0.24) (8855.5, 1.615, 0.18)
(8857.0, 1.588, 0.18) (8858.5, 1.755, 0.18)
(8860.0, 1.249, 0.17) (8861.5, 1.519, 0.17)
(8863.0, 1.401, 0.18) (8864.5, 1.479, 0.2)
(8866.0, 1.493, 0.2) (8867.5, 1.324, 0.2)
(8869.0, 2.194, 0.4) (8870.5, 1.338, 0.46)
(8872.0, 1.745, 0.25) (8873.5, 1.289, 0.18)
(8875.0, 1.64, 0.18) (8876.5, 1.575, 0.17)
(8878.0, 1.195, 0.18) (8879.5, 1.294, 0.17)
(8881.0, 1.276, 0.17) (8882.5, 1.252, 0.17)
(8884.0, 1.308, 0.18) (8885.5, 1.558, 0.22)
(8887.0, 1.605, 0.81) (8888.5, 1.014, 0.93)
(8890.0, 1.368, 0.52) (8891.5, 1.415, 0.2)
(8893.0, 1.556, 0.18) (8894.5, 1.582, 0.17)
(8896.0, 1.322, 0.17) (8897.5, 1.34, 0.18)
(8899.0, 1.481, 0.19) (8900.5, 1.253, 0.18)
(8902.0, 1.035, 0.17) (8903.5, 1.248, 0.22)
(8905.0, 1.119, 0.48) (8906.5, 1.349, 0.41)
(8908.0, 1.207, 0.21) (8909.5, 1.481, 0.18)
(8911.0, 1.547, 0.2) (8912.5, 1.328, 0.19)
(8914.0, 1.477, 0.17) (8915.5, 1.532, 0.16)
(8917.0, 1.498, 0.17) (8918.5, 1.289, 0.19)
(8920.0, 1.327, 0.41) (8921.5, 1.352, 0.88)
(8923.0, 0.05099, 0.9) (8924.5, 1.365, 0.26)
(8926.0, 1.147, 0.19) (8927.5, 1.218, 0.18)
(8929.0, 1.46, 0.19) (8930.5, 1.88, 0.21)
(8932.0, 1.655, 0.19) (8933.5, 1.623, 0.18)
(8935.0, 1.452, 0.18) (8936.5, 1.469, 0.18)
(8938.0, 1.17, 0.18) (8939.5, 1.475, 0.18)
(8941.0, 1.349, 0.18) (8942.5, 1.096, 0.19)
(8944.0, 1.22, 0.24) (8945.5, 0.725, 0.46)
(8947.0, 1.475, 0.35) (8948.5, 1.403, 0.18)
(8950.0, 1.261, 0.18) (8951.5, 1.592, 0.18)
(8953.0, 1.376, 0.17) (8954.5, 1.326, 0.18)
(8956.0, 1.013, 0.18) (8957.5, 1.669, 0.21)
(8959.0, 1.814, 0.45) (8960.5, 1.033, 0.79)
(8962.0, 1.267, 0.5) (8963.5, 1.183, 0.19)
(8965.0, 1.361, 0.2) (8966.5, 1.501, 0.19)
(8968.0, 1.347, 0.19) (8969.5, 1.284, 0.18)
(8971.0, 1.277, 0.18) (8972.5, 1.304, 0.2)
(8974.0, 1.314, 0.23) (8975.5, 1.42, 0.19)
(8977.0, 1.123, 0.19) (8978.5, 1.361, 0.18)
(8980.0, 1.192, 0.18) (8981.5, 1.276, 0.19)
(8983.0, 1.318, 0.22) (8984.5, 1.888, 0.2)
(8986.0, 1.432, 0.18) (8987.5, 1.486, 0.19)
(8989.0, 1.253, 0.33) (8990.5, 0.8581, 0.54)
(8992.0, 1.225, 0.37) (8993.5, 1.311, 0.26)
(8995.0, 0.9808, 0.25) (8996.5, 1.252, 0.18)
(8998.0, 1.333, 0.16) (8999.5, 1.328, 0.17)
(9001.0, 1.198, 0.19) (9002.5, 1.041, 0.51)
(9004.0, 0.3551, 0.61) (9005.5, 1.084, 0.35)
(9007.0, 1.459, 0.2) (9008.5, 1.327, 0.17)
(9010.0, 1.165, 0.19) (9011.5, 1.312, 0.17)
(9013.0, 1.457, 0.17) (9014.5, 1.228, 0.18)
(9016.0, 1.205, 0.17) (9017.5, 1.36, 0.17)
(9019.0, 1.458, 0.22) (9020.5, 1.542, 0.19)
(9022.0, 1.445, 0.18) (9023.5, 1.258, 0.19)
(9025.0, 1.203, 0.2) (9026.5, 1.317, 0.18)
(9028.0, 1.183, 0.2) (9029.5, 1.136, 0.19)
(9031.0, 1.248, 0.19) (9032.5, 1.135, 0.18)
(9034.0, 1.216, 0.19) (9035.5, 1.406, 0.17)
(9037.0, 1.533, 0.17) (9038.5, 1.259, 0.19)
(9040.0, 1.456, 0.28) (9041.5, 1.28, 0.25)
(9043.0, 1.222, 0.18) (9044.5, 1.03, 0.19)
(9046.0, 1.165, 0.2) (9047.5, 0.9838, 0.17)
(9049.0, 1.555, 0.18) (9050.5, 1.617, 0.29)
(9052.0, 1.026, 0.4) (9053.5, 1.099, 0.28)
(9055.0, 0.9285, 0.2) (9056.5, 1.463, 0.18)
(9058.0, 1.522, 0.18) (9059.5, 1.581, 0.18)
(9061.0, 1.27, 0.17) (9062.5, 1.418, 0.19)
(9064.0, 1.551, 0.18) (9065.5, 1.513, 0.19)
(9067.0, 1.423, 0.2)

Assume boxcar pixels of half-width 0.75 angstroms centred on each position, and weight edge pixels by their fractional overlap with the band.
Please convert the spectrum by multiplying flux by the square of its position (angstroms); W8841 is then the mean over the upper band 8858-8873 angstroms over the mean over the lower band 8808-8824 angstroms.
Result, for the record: 1.1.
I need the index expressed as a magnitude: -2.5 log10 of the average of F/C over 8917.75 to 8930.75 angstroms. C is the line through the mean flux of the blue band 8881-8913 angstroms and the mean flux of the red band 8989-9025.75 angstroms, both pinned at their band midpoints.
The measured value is 0.10 mag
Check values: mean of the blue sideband 1.35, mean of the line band 1.21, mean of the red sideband 1.22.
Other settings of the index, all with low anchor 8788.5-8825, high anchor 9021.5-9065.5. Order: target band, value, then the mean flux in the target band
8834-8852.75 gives 0.09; 1.35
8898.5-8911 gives 0.11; 1.28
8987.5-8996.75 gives 0.15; 1.17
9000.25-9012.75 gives 0.17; 1.13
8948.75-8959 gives -0.02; 1.41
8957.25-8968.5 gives -0.01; 1.39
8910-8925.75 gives 0.11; 1.28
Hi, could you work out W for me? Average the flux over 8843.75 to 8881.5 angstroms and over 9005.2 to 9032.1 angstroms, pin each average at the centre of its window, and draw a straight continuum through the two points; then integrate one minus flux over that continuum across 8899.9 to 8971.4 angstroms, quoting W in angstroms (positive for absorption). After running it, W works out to 3.93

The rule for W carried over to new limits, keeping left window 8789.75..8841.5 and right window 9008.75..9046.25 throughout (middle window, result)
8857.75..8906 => 0.20 angstroms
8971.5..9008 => 2.27 angstroms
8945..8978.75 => 0.53 angstroms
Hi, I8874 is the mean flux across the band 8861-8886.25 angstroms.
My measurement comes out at 1.46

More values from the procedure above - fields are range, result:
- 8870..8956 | 1.35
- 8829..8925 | 1.37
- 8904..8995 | 1.33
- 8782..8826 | 1.5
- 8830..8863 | 1.38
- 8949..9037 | 1.29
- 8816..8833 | 1.48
